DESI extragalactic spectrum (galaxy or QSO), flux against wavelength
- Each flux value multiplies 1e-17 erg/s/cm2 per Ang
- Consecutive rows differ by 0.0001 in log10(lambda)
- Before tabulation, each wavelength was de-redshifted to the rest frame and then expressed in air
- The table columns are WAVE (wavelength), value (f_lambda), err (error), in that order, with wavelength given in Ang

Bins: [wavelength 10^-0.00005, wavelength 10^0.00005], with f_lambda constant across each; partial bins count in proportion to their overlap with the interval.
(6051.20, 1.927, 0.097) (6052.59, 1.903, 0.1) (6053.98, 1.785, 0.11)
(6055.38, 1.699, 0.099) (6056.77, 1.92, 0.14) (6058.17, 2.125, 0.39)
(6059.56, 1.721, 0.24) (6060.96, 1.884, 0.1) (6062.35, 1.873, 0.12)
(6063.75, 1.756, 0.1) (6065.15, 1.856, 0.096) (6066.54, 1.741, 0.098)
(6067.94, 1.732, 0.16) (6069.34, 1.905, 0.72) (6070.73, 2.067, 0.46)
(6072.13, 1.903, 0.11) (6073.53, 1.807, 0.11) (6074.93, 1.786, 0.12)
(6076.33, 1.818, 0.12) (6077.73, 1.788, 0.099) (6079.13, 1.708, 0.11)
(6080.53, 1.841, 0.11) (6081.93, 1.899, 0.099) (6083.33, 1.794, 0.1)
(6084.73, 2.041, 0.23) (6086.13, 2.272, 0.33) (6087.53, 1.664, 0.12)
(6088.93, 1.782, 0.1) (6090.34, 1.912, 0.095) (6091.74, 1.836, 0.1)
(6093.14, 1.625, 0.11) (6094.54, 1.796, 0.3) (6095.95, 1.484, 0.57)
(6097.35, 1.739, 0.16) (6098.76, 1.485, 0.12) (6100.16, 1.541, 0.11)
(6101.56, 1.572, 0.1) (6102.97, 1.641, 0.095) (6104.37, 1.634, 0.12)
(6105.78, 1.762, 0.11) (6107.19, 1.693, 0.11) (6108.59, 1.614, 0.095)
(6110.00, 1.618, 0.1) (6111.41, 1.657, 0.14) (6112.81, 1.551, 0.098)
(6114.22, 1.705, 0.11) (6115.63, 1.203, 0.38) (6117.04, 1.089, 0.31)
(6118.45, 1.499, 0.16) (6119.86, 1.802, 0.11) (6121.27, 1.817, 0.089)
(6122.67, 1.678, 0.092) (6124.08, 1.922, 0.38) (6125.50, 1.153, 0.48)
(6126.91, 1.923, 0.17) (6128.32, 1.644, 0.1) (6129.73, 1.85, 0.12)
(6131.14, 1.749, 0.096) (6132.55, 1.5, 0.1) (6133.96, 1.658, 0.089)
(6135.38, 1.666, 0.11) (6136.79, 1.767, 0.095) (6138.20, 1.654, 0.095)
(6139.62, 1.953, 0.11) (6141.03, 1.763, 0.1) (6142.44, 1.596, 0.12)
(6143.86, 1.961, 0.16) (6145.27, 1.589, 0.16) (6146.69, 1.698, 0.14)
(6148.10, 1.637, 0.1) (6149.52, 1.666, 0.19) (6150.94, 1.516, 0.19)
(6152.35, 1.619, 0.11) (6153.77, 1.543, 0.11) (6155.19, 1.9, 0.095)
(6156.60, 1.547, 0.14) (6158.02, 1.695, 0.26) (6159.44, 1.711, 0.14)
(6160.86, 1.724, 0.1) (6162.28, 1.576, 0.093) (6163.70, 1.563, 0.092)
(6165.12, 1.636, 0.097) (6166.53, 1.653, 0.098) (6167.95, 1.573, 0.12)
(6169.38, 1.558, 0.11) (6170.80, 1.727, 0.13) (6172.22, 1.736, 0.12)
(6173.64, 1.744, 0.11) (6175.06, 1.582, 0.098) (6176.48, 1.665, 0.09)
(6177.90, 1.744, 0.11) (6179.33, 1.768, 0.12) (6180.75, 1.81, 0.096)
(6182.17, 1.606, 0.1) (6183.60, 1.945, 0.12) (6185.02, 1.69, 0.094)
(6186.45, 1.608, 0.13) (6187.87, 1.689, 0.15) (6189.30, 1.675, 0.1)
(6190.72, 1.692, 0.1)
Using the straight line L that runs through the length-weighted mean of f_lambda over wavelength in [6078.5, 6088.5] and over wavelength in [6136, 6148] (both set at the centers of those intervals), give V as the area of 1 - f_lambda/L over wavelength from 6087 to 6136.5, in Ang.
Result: 4.8 Ang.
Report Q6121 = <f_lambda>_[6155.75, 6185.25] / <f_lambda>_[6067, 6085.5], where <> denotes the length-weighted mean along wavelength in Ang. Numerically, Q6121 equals 0.91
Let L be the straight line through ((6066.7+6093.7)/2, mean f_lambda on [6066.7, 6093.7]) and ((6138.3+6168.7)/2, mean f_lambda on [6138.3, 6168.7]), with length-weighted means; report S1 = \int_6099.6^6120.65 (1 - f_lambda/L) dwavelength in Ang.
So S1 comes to 2.4 Ang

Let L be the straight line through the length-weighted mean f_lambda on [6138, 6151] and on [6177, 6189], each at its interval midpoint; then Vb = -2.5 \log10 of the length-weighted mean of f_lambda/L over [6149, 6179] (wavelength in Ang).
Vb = 0.04 mag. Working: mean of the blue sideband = 1.71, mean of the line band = 1.65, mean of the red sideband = 1.73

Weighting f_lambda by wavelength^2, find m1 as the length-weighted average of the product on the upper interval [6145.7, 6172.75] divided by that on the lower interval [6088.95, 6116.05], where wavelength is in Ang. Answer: 1.0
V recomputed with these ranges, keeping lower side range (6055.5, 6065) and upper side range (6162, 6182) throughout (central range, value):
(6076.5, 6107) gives 1.0 Ang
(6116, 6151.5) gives 1.4 Ang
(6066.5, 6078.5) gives 0.0 Ang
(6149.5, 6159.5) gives 0.3 Ang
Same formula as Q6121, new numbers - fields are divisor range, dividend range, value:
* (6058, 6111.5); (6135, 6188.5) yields 0.95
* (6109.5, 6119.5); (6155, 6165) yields 1.12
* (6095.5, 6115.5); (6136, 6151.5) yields 1.06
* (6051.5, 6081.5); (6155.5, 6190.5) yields 0.91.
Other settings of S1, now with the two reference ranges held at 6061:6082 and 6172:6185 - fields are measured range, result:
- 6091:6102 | 1.0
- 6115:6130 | 1.6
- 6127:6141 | 0.4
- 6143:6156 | 0.6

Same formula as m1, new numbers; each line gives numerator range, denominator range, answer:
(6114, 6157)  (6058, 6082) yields 0.92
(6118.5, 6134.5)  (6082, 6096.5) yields 0.94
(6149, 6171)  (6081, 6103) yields 0.95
